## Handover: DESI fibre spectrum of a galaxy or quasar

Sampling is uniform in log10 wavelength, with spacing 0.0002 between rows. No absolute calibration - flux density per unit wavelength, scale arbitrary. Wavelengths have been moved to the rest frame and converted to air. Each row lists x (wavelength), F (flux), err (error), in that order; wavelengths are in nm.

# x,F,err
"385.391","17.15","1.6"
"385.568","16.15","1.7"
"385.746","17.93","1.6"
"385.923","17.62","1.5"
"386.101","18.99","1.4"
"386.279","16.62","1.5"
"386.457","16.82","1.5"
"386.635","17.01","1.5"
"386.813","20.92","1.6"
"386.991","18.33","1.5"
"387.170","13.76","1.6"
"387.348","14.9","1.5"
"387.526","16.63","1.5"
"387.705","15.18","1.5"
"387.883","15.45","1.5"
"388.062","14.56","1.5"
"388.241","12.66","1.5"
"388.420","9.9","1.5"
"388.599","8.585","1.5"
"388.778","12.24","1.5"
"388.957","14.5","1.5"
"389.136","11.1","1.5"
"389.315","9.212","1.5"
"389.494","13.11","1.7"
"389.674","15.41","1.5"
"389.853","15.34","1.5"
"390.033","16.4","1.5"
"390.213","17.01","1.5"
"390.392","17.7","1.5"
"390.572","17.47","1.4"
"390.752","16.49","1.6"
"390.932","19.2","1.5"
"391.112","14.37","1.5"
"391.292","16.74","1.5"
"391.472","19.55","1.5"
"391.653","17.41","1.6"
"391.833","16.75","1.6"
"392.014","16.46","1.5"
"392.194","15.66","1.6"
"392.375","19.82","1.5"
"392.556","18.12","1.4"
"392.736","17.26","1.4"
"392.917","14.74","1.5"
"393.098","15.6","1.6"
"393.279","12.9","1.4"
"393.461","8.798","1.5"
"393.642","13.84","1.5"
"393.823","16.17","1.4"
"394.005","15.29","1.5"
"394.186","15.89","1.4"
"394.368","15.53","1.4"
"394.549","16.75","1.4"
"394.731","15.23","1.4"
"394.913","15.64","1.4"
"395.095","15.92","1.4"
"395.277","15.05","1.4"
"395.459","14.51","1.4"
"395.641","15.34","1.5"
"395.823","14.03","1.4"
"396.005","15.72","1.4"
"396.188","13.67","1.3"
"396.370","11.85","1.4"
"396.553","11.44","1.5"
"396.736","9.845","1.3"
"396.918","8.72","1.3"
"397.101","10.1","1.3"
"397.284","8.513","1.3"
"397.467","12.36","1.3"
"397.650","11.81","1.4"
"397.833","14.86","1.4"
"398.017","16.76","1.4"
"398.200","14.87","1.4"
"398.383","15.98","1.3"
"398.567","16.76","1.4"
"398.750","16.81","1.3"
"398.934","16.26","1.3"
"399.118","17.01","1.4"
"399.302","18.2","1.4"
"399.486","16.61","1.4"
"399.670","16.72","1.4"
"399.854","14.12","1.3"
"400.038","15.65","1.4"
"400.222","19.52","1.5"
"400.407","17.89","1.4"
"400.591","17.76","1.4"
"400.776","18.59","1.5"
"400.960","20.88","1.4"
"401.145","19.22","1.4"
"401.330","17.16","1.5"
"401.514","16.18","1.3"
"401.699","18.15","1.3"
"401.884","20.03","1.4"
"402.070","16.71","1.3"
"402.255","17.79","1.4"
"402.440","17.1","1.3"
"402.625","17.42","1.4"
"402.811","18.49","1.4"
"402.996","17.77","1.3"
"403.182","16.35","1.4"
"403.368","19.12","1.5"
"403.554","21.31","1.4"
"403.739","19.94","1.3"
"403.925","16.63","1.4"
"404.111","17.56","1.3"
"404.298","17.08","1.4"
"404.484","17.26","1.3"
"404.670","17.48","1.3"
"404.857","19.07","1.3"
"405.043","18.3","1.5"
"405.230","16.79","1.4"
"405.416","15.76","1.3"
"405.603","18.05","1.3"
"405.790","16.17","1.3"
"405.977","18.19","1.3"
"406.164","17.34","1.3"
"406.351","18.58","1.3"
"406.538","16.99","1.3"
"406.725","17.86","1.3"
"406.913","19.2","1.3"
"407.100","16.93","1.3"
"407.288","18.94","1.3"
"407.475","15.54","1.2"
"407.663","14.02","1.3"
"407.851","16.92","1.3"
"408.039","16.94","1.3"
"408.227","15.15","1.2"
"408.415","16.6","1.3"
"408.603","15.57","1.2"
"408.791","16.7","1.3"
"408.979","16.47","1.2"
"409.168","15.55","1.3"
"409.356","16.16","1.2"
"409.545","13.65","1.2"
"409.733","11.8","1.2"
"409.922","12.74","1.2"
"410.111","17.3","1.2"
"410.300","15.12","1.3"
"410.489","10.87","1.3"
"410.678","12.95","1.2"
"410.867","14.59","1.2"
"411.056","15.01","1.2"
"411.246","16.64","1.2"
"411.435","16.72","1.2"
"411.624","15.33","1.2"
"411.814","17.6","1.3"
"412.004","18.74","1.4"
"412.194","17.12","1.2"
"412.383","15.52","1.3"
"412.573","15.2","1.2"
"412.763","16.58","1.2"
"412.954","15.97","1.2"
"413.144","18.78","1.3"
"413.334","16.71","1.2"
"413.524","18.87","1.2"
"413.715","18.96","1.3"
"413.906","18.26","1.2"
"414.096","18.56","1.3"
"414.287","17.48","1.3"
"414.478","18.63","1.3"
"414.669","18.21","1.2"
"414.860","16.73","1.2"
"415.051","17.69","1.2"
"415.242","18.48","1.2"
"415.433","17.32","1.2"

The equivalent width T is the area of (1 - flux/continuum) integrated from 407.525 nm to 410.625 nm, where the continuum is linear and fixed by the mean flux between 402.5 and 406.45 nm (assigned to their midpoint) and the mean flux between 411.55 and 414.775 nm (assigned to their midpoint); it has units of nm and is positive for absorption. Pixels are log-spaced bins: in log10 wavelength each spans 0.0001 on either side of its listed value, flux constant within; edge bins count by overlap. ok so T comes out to 0.45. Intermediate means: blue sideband 17.8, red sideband 17.5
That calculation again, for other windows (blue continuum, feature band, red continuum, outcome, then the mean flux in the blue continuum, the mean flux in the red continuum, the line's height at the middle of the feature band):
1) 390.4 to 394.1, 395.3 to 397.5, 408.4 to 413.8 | 0.525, 16.2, 15.8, 16.1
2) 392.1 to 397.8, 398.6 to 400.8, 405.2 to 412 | -0.340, 14.1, 16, 14.8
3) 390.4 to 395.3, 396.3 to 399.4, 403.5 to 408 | 0.553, 16.1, 17.5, 16.6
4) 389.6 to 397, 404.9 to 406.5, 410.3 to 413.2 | -0.184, 15.4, 15.8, 15.6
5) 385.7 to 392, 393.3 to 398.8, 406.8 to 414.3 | 0.658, 15.6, 16.2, 15.8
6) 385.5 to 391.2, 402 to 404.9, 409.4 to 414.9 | -0.369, 15.4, 16.2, 15.9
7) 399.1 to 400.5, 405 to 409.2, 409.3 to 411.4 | -0.493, 17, 14.3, 15.1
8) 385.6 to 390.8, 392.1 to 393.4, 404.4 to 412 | -0.056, 15.2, 16.2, 15.5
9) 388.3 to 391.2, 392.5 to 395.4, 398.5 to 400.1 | 0.018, 14.2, 16.5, 15.2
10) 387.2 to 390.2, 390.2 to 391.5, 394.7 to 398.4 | -0.360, 13.5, 13.4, 13.5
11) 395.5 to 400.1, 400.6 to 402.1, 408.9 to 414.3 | -0.385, 14.2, 16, 14.6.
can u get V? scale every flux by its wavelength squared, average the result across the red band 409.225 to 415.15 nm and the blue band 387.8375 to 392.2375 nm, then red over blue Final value 1.22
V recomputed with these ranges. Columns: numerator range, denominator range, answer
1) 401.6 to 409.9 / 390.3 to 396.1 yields 1.14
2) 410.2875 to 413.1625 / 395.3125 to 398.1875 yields 1.33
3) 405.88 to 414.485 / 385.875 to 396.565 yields 1.18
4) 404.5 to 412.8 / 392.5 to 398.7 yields 1.23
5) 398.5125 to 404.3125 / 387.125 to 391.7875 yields 1.27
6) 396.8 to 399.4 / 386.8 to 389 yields 1.05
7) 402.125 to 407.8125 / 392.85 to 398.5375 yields 1.34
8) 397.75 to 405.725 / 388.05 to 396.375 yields 1.22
